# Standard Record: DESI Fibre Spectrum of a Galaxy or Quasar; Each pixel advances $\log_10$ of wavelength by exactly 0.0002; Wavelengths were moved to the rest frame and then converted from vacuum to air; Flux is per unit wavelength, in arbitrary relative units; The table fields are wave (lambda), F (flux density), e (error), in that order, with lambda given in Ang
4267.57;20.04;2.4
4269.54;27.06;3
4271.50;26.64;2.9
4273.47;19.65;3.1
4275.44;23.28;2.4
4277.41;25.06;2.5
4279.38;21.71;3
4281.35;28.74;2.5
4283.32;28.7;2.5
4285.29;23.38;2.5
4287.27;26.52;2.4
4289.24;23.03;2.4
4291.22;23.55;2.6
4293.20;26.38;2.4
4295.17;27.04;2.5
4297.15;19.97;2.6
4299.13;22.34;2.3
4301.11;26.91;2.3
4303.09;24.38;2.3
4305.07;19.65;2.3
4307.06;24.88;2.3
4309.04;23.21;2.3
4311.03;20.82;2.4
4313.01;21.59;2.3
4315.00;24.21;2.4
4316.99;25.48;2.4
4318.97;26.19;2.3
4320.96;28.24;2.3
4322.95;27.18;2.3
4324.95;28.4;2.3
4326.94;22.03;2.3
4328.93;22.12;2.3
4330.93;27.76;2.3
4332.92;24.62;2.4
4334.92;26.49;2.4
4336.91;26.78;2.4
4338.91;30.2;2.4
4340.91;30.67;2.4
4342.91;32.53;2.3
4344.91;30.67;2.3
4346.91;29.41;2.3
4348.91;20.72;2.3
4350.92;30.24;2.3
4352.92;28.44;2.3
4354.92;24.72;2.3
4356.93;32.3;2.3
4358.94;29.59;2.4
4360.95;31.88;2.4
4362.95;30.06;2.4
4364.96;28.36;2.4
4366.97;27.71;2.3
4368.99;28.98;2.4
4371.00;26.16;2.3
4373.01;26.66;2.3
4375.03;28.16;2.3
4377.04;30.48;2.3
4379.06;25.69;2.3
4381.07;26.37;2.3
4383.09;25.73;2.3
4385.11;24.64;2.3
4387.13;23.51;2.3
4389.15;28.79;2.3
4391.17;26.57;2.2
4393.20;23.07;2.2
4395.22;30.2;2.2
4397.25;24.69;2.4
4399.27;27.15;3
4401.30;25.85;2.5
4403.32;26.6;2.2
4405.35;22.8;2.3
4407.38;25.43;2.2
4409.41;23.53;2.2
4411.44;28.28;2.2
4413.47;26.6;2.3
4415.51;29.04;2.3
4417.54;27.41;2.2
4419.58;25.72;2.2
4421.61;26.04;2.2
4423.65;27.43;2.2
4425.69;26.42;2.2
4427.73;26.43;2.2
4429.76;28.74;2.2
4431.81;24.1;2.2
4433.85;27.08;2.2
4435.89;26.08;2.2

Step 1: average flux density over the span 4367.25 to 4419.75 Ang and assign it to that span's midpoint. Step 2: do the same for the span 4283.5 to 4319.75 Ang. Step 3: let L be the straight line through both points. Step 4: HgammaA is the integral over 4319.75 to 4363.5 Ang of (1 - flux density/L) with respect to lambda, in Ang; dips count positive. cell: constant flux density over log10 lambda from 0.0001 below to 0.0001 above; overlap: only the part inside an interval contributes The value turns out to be -4.99 Ang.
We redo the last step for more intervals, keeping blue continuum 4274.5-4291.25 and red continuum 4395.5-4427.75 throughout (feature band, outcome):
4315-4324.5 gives -0.5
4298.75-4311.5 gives 1.0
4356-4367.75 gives -1.9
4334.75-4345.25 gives -1.7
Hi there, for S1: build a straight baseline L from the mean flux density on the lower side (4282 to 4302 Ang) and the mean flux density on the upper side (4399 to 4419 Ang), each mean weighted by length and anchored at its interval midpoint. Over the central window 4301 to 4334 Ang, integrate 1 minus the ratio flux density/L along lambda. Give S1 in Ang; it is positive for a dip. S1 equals 0.83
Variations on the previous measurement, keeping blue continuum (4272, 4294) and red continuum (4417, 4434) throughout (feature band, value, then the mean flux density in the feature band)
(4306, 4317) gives 0.8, 23.1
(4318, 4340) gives -1.0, 26.4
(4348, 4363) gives -1.7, 28.4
